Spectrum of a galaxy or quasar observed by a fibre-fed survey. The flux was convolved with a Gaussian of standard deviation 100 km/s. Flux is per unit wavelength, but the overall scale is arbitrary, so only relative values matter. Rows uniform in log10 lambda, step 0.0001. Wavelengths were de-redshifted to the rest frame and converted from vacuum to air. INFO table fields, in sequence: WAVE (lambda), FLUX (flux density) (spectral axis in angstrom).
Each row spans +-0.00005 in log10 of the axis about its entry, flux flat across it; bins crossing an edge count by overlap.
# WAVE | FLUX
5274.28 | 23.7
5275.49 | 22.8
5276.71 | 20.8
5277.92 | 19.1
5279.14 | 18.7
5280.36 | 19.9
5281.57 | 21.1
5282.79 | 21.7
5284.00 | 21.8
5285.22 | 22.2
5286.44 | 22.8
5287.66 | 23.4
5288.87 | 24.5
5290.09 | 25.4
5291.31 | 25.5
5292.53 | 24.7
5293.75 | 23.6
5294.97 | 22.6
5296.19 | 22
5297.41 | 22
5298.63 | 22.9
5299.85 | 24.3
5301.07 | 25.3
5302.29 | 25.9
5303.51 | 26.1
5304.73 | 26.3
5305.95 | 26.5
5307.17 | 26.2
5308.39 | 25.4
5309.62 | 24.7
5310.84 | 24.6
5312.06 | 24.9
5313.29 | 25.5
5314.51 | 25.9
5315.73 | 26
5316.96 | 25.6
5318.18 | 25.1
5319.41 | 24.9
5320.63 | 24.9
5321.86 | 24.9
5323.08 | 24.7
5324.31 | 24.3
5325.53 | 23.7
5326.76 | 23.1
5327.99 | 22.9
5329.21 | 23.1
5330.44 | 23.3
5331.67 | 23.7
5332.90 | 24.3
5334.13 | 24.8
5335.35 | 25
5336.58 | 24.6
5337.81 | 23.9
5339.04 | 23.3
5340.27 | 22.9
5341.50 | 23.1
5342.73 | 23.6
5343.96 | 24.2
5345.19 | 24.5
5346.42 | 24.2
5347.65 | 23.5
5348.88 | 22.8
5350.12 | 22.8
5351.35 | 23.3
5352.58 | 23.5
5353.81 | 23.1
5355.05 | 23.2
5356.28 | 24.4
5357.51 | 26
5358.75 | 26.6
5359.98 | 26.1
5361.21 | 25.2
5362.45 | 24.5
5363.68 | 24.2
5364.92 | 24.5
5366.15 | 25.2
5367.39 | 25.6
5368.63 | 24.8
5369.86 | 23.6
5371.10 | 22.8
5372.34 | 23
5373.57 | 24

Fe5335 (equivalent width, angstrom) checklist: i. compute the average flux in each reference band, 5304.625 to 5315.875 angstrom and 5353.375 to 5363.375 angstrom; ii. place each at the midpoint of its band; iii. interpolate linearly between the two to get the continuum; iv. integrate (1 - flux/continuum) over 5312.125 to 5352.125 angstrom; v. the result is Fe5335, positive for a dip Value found 1.8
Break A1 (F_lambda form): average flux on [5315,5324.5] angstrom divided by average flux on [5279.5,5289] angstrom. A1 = 1.1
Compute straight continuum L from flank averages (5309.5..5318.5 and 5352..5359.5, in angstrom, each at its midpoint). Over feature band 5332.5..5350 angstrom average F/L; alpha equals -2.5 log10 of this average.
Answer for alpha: 0.041 mag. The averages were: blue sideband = 25.3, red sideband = 24.5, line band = 23.9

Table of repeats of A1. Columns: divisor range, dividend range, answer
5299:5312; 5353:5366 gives 0.97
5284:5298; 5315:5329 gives 1.05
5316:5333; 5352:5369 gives 1.02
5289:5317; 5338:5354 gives 0.94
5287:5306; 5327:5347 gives 0.98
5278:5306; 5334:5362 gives 1.03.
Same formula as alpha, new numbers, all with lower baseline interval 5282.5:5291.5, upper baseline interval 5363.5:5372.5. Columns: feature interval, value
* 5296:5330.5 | -0.05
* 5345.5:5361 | 0.00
